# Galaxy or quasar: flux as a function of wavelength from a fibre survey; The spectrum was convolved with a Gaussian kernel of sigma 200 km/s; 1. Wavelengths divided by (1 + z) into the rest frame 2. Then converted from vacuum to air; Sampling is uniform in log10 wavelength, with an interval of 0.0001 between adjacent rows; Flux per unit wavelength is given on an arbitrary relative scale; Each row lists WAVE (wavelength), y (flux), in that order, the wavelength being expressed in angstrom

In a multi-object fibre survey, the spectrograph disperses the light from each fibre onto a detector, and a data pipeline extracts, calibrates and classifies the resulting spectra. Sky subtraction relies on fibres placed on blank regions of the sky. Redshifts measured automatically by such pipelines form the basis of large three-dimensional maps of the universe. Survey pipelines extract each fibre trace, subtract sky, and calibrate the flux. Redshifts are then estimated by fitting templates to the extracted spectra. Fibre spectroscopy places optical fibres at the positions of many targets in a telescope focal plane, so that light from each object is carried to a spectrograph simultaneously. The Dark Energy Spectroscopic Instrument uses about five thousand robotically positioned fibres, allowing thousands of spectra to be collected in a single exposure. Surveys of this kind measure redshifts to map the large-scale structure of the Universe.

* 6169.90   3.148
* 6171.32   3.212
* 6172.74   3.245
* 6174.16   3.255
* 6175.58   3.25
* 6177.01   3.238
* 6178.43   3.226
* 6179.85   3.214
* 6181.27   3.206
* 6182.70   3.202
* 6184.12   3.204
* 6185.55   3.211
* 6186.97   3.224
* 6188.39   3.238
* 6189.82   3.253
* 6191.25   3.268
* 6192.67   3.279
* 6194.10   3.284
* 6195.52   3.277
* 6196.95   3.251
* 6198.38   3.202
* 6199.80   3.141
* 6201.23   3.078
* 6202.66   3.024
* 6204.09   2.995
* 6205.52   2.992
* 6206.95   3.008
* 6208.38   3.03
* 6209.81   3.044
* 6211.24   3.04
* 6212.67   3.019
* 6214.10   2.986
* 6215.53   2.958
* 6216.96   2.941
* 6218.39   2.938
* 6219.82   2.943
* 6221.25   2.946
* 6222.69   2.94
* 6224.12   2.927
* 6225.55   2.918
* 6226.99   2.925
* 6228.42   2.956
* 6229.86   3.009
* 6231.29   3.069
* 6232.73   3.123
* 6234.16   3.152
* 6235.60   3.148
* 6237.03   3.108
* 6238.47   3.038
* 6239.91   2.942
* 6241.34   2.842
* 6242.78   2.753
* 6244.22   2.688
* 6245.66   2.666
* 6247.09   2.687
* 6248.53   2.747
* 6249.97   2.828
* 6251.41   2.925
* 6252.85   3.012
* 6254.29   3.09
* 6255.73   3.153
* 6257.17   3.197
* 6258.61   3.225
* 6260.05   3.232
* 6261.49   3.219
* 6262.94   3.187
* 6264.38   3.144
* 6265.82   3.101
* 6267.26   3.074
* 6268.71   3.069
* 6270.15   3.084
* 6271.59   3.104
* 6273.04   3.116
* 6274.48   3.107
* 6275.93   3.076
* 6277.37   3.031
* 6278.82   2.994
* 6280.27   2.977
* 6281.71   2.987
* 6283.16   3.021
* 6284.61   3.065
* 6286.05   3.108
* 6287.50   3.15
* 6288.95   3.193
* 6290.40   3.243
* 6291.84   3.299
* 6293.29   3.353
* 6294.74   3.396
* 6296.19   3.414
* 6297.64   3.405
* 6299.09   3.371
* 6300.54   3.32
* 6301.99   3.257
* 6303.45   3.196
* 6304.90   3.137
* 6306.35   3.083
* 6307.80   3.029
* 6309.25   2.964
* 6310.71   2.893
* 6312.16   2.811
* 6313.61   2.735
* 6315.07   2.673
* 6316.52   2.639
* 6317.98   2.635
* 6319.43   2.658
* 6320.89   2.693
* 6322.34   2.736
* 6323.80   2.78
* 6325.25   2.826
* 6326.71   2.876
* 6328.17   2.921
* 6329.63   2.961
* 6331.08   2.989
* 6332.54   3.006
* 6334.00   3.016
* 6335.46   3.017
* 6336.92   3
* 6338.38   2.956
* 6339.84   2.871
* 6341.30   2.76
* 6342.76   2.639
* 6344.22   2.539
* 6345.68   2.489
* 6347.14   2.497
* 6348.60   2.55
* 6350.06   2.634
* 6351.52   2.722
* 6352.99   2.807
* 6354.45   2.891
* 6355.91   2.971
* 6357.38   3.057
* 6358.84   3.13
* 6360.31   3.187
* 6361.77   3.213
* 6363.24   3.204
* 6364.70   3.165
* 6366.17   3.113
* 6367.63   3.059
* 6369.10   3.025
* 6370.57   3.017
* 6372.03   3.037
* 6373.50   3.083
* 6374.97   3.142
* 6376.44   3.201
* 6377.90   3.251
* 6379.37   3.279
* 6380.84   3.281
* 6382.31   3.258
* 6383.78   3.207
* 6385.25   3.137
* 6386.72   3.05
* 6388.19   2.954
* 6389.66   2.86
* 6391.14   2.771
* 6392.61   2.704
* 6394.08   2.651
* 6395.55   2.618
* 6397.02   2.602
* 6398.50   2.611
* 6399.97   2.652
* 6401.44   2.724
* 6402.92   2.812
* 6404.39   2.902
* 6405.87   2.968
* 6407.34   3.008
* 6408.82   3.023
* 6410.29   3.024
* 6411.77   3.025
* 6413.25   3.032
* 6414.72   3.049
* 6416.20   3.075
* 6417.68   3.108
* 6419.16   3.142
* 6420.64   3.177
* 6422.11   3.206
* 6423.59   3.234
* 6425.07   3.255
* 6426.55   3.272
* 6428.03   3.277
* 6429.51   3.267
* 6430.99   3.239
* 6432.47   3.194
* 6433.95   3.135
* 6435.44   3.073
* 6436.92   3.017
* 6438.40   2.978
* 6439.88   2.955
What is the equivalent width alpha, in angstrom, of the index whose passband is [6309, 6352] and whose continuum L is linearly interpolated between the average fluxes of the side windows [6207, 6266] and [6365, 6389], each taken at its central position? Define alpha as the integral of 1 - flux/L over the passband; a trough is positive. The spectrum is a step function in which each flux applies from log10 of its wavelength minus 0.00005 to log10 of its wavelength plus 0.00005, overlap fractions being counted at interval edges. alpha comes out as 4.2 angstrom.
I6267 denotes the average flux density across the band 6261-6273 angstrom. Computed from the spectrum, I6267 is 3.12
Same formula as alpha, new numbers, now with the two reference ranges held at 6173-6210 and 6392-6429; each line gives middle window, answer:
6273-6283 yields 0.2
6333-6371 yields 1.5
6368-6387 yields -1.0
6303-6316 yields 0.6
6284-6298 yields -0.8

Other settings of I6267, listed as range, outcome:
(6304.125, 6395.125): 2.93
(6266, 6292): 3.09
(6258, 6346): 3.02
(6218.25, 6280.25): 3.01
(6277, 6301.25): 3.2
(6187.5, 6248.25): 3.02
